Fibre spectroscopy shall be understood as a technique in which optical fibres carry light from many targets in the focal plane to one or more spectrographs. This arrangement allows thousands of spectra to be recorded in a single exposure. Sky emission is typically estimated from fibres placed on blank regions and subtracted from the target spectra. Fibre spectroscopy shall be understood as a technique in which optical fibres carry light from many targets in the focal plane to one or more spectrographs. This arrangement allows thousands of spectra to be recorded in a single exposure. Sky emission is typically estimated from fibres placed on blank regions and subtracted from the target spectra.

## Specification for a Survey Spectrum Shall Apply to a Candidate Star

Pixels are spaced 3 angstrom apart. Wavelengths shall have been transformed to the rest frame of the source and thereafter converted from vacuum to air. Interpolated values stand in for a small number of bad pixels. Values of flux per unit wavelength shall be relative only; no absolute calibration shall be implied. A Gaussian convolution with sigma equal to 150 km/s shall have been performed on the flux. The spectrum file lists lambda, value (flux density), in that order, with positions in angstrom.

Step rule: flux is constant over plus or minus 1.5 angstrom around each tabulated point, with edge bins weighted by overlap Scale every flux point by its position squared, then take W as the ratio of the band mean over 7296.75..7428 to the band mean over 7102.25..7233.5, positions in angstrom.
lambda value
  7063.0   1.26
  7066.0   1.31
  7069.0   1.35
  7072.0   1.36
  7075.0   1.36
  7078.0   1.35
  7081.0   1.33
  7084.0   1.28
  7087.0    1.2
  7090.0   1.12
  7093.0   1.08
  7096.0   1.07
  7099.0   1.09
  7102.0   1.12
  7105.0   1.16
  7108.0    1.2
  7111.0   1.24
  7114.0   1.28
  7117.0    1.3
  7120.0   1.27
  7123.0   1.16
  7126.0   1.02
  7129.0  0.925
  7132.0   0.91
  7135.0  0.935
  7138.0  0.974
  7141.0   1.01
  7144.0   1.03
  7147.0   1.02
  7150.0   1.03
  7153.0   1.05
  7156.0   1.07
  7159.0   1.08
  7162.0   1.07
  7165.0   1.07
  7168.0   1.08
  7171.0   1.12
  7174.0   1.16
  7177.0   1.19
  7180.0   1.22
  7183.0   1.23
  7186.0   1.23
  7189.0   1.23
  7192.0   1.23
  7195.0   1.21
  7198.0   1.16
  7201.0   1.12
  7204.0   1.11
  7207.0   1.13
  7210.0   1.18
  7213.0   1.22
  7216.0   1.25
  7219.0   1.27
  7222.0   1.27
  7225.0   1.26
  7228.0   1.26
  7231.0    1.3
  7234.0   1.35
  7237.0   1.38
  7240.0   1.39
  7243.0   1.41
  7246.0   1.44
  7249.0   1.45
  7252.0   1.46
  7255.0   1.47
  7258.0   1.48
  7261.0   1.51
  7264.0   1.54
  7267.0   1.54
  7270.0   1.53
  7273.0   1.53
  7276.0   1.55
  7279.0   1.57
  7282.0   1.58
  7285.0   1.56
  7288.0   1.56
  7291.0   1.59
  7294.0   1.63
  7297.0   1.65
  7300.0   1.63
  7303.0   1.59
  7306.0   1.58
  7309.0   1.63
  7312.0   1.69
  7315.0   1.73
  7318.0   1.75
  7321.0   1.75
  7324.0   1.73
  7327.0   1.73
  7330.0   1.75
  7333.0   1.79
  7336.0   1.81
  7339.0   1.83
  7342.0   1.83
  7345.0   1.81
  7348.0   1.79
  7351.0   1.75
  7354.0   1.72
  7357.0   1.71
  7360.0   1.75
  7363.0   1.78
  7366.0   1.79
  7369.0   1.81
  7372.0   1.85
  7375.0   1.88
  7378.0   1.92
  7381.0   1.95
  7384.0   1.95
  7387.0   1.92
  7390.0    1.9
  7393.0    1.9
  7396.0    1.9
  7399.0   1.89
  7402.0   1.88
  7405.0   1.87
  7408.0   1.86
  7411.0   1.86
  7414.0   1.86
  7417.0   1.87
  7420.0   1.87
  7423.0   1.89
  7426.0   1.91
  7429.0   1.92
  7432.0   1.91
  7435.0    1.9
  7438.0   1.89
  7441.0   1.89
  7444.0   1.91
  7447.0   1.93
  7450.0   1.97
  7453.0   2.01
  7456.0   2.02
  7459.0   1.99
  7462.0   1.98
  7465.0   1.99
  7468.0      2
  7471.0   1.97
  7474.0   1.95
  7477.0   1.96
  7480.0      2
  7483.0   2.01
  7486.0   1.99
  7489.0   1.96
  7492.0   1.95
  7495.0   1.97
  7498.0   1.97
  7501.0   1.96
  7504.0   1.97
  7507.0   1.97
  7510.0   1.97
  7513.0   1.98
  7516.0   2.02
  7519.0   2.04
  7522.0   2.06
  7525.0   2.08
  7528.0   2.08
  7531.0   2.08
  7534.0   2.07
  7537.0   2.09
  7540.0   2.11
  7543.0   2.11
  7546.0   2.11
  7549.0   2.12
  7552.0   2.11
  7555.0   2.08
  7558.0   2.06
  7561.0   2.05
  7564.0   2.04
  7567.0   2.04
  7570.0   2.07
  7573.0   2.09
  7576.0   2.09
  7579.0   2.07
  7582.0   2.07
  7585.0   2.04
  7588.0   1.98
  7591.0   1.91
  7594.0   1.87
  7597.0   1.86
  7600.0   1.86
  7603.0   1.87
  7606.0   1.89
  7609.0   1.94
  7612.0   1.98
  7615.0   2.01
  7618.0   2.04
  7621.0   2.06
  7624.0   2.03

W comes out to 1.66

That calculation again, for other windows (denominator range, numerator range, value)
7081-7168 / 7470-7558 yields 2.05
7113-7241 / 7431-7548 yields 1.88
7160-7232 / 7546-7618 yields 1.87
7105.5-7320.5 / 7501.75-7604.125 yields 1.70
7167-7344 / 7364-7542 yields 1.42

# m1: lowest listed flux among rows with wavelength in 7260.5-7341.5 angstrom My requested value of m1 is 1.51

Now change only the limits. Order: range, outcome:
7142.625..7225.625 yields 1.02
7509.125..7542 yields 1.97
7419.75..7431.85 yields 1.87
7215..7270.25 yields 1.25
